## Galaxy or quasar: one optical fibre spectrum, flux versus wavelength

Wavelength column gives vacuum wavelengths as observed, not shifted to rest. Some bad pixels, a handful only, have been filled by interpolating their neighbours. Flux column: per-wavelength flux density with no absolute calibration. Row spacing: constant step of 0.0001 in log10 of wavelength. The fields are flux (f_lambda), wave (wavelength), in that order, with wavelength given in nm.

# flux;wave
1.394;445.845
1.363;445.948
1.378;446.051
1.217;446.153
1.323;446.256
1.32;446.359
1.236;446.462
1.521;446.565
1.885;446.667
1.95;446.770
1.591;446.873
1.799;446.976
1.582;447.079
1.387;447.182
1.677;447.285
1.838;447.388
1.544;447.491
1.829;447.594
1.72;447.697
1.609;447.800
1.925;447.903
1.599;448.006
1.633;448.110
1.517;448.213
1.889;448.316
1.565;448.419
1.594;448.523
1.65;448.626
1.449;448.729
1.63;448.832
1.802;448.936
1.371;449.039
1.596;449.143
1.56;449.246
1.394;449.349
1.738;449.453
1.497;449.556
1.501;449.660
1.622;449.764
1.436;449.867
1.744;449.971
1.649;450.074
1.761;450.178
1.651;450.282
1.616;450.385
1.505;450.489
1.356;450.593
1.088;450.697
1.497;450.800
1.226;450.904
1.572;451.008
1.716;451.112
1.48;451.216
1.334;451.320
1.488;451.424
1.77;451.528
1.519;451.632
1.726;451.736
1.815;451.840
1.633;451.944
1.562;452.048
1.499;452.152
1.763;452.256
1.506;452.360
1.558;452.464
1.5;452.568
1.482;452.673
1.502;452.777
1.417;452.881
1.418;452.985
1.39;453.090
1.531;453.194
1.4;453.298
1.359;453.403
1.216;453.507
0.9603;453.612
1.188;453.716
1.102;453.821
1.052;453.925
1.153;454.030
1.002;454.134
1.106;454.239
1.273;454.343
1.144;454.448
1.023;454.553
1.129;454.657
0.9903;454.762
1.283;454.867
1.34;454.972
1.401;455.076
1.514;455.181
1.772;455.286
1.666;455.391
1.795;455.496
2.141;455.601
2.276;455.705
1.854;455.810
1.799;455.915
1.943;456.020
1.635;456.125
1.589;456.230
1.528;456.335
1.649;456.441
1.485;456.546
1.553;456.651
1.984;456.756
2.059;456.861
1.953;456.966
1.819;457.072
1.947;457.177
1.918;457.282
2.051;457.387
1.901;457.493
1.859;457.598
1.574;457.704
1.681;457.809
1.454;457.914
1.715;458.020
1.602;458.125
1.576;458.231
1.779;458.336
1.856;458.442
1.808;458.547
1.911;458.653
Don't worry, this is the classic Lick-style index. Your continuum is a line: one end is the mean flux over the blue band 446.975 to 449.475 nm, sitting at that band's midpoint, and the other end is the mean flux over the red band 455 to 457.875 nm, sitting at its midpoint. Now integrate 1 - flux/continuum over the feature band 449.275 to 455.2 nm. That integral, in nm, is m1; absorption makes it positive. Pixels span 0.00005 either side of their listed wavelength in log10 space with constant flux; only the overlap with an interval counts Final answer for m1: 0.98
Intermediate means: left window 1.63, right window 1.79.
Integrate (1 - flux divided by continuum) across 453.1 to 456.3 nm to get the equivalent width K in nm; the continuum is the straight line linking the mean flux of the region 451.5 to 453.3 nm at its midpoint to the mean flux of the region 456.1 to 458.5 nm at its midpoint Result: 0.45 nm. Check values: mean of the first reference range 1.56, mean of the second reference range 1.75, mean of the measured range 1.42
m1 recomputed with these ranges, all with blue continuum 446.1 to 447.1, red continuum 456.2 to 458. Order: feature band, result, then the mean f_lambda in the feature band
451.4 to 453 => 0.080 nm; 1.58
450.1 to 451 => 0.084 nm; 1.47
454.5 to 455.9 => 0.136 nm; 1.56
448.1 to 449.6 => -0.002 nm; 1.59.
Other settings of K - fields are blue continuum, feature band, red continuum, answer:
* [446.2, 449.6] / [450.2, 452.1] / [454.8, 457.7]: 0.154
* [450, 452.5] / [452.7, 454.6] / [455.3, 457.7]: 0.497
